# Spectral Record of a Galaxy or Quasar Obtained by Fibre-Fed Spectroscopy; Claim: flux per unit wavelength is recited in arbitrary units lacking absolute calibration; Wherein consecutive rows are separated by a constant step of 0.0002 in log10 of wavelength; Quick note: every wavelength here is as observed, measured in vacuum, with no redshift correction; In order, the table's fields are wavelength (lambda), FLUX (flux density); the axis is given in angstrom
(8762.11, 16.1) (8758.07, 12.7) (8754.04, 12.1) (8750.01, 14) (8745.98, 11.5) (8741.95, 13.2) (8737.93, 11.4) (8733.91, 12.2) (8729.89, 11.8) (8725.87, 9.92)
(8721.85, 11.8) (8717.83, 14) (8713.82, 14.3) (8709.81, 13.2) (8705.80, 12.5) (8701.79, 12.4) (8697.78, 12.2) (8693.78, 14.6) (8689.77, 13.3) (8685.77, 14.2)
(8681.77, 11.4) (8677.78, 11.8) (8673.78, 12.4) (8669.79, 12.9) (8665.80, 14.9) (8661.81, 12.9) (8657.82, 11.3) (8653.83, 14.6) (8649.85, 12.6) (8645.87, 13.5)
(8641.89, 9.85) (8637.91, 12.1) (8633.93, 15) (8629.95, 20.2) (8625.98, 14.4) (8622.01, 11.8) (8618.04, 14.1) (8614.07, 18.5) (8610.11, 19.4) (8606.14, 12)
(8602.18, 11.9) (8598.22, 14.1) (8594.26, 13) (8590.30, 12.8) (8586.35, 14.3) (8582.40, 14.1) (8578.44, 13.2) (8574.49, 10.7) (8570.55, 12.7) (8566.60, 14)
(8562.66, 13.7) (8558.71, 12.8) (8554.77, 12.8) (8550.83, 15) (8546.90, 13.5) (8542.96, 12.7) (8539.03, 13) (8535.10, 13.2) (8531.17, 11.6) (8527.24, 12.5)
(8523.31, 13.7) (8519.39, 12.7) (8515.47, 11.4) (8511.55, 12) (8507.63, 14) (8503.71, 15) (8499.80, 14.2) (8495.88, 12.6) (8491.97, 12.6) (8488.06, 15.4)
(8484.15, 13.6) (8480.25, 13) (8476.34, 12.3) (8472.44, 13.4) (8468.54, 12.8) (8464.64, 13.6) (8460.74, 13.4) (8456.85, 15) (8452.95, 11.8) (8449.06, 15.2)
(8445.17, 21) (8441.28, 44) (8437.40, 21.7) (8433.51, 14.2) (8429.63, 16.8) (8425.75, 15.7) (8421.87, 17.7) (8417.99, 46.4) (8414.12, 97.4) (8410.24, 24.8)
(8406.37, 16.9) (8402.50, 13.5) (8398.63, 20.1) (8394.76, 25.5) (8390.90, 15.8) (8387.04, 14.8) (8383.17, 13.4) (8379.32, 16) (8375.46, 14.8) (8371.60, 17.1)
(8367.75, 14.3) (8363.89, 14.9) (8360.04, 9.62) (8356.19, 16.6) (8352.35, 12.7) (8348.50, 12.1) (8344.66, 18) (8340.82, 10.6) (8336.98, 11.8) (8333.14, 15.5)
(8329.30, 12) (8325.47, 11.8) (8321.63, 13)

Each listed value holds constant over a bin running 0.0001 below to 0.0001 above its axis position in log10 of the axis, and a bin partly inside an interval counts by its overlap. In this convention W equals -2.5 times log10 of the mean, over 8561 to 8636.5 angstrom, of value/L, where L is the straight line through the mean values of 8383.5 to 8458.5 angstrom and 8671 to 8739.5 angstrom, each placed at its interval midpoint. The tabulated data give 0.19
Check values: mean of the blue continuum 24.4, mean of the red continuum 12.6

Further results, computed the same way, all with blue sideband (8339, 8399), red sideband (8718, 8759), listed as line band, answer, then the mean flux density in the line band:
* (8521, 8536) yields 0.099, 12.7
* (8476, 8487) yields 0.084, 13.3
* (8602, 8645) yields -0.113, 14.6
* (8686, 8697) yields -0.104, 13.8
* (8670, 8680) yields 0.039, 12.2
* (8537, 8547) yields 0.067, 13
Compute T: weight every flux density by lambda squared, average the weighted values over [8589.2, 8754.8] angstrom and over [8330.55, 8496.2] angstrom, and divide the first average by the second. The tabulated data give 0.76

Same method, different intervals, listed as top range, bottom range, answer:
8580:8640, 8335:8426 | 0.74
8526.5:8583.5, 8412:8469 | 0.53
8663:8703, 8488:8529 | 1.03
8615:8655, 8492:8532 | 1.10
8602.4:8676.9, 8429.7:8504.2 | 0.90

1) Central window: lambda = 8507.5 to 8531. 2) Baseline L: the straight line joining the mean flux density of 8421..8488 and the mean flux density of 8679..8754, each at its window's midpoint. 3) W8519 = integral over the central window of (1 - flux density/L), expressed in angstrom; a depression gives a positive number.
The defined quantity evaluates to 4.8 angstrom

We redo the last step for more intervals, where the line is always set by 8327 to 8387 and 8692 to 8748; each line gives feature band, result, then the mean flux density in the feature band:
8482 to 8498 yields -0.1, 13.5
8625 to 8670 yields -3.2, 13.7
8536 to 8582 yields 0.1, 13.1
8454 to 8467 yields -0.2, 13.8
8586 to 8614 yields -2.7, 14.2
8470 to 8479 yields 0.4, 12.9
